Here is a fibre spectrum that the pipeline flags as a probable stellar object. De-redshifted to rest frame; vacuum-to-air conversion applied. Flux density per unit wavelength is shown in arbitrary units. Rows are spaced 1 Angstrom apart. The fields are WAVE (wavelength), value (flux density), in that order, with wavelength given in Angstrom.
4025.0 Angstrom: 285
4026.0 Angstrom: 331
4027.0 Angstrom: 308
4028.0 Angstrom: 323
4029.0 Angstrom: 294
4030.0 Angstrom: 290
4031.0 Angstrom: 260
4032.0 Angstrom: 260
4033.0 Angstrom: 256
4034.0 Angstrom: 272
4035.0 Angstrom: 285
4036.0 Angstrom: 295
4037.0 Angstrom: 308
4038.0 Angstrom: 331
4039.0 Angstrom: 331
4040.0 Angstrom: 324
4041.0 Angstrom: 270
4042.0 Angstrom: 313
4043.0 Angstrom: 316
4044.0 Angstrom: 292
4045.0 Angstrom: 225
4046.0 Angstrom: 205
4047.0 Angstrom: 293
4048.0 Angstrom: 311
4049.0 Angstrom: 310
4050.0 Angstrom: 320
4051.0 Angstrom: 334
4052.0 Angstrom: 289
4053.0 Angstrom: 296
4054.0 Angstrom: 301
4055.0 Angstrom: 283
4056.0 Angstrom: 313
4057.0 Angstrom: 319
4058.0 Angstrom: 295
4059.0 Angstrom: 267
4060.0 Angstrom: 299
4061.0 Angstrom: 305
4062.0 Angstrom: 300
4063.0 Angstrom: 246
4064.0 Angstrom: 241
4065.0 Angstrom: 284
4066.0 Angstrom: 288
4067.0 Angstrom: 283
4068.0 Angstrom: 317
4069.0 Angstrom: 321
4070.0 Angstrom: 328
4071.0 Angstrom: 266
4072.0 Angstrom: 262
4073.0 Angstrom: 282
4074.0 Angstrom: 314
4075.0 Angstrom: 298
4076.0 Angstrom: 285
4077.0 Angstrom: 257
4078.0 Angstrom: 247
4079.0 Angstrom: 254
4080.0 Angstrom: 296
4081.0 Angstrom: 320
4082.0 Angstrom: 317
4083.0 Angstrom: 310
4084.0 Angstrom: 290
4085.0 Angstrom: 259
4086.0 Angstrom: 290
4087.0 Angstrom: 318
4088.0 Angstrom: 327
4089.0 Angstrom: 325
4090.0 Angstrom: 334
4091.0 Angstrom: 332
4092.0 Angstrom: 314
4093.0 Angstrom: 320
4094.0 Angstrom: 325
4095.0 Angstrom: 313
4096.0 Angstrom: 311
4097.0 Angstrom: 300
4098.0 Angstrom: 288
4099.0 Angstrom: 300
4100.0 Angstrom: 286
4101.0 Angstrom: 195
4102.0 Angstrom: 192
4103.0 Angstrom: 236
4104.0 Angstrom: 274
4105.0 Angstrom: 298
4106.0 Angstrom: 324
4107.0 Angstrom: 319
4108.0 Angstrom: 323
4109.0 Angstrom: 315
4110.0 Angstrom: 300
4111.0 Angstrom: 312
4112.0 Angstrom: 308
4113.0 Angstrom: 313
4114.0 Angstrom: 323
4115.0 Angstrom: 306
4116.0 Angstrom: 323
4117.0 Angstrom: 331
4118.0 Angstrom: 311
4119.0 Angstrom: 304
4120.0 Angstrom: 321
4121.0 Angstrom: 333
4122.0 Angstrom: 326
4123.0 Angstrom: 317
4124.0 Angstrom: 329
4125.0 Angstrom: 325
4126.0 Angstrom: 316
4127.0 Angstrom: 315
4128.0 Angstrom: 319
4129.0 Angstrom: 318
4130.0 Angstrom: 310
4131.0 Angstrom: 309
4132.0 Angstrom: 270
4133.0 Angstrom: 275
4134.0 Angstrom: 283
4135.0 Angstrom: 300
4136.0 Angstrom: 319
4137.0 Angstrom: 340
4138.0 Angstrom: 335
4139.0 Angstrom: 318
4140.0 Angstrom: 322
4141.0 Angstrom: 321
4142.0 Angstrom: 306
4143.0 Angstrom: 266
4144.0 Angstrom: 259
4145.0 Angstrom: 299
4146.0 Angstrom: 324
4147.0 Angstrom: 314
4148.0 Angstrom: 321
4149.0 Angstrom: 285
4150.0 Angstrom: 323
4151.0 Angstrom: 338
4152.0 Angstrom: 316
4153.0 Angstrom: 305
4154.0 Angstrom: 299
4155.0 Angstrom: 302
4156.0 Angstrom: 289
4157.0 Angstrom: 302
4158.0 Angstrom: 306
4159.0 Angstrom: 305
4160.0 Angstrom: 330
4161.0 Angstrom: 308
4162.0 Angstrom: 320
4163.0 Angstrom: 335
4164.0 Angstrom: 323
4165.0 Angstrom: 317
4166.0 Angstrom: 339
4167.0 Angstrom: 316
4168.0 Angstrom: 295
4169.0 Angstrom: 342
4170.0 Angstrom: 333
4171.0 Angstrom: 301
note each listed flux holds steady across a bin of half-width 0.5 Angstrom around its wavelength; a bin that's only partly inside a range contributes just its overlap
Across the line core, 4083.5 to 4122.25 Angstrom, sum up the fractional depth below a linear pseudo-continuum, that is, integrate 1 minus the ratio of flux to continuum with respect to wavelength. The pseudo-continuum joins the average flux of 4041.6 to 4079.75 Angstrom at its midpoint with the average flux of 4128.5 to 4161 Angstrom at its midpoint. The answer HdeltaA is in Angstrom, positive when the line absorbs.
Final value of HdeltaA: -0.7 Angstrom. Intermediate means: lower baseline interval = 288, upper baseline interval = 307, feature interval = 303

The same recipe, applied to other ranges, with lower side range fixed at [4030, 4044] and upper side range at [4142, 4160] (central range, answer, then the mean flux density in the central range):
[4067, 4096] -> -0.3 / 301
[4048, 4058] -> -0.4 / 307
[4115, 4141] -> -1.1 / 315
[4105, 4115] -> -0.5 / 314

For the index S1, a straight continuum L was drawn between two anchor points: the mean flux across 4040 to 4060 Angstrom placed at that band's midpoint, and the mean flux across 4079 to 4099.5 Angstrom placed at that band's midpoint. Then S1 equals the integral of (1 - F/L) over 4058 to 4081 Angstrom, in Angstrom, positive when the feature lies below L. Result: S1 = 1.2 Angstrom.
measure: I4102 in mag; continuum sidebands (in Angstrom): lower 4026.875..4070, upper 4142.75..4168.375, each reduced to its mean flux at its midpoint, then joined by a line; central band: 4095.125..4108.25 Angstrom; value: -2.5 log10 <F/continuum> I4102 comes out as 0.077 mag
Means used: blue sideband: 293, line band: 281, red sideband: 310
